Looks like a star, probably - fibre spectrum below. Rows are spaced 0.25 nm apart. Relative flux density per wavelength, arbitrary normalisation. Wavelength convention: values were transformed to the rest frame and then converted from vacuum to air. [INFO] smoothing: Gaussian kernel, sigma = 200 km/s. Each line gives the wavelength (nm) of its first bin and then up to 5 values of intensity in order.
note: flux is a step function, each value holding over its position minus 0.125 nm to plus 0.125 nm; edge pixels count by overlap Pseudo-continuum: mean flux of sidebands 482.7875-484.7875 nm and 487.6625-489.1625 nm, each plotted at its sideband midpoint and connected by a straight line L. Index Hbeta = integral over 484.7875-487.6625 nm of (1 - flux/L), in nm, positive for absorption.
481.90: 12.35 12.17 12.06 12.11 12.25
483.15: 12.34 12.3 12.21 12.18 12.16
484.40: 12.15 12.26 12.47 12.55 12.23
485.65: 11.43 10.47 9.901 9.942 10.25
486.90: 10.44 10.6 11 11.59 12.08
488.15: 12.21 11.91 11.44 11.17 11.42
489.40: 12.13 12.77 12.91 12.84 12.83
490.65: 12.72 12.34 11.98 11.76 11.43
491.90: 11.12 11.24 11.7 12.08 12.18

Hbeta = 0.22 nm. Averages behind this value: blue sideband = 12.2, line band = 11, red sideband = 11.7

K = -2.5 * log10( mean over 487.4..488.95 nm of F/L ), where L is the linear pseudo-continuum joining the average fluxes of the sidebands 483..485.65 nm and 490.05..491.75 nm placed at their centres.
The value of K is 0.051 mag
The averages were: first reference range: 12.2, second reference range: 12.3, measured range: 11.7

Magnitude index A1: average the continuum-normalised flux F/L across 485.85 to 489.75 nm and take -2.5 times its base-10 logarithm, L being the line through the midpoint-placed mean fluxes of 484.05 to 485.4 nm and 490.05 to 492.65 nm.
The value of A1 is 0.09 mag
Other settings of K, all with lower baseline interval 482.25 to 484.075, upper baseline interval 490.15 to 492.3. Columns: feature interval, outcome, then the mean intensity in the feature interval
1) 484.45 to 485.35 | -0.02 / 12.4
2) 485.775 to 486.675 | 0.19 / 10.1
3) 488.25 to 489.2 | 0.05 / 11.5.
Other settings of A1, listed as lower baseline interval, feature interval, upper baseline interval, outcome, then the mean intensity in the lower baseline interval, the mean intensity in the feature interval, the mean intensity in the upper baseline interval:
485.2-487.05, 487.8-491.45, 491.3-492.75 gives -0.089 mag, 10.7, 12.2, 11.5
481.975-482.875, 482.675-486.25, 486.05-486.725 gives -0.085 mag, 12.1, 11.9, 10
